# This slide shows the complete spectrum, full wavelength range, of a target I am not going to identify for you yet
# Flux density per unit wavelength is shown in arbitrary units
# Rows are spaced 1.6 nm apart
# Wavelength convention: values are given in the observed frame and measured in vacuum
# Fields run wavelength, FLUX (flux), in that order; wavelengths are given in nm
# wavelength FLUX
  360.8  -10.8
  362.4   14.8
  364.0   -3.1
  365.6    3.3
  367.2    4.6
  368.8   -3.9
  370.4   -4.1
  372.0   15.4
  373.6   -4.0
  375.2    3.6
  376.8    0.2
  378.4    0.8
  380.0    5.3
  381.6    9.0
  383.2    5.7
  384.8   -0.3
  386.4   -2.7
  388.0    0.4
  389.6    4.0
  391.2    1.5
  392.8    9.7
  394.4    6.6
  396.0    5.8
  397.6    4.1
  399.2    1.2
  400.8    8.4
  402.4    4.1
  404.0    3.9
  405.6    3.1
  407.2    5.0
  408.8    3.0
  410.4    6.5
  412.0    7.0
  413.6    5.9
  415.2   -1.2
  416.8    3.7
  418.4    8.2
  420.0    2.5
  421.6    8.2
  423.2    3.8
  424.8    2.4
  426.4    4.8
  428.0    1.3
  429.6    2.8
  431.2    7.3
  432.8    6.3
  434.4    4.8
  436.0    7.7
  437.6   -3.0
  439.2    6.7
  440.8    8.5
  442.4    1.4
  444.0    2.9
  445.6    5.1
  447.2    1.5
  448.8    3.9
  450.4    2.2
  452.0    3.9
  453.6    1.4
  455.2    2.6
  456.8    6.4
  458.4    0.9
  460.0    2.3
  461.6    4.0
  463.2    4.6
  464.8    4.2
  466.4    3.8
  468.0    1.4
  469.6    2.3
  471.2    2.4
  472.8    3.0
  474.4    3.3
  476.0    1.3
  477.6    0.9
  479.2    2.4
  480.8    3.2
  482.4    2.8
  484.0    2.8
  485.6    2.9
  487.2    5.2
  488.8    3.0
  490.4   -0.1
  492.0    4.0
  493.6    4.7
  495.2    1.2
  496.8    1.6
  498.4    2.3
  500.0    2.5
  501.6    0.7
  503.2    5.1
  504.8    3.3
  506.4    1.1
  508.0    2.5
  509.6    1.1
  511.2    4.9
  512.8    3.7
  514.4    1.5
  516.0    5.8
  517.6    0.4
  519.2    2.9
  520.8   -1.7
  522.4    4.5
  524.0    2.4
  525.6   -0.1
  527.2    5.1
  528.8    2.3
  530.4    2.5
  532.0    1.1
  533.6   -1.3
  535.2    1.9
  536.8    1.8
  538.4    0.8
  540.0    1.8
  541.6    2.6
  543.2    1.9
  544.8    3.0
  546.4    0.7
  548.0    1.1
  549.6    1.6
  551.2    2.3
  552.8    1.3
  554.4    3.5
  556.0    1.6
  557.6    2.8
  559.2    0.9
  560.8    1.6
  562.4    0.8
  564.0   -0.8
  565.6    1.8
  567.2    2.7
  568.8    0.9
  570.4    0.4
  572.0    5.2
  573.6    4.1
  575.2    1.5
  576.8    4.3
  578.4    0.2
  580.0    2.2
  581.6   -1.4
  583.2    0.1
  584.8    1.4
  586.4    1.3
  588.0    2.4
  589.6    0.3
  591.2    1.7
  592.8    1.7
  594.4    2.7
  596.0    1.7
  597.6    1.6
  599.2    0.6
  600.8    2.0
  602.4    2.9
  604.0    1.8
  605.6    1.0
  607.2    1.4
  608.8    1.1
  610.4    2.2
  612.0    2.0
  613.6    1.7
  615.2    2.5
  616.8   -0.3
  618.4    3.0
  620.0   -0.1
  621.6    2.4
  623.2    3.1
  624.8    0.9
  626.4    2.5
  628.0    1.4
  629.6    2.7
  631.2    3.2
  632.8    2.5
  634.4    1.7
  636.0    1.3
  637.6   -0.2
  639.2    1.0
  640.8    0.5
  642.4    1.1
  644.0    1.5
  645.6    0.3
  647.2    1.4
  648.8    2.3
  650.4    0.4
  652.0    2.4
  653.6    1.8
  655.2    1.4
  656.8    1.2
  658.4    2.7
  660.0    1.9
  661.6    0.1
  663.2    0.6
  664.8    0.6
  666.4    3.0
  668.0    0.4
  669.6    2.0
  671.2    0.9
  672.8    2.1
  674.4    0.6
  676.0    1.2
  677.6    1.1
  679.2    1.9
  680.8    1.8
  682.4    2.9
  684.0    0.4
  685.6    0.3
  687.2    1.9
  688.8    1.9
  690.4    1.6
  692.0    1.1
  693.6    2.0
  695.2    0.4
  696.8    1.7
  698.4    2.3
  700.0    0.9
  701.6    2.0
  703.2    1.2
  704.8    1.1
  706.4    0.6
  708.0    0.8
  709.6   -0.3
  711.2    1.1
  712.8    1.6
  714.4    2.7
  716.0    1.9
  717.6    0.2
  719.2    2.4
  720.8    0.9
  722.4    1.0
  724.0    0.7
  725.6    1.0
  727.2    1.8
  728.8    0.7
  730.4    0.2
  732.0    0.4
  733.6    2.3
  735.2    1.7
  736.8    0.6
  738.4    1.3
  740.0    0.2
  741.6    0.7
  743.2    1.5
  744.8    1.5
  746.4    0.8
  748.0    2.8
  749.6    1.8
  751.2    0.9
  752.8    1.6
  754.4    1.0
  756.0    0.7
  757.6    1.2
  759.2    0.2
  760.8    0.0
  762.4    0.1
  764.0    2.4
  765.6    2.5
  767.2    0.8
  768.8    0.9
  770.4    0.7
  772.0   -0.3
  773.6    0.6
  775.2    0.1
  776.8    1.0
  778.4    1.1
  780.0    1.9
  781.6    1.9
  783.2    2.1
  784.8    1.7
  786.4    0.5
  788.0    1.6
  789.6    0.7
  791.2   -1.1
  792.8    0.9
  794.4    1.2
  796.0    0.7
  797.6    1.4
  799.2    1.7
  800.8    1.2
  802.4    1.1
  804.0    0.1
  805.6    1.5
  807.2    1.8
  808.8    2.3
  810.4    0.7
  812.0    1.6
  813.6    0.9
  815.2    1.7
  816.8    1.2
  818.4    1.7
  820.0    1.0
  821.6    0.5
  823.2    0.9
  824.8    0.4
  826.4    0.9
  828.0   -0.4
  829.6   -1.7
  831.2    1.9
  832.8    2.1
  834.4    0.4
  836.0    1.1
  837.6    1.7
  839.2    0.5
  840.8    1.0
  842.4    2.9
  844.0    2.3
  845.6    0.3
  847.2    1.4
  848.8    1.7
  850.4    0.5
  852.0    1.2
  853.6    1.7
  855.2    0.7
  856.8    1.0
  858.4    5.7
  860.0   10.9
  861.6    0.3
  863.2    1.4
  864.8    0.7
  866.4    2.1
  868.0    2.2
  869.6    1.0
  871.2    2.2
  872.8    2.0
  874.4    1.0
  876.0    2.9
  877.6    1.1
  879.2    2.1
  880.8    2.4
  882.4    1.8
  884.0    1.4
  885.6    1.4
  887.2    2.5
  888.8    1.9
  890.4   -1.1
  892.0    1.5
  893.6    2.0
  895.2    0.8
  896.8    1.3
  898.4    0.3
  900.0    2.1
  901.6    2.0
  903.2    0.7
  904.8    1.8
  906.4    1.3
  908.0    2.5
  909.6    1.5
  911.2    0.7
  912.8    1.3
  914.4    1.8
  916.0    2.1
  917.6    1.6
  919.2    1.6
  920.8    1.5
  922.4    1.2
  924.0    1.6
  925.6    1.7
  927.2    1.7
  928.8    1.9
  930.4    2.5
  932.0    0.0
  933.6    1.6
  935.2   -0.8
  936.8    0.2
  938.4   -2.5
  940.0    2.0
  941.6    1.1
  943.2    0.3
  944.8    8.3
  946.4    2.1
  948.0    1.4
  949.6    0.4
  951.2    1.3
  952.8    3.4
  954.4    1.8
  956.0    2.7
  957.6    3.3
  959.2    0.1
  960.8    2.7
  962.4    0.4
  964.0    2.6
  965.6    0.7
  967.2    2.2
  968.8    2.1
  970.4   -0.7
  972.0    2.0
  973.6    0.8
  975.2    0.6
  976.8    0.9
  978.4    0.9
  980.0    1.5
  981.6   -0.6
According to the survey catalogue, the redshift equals 1.30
